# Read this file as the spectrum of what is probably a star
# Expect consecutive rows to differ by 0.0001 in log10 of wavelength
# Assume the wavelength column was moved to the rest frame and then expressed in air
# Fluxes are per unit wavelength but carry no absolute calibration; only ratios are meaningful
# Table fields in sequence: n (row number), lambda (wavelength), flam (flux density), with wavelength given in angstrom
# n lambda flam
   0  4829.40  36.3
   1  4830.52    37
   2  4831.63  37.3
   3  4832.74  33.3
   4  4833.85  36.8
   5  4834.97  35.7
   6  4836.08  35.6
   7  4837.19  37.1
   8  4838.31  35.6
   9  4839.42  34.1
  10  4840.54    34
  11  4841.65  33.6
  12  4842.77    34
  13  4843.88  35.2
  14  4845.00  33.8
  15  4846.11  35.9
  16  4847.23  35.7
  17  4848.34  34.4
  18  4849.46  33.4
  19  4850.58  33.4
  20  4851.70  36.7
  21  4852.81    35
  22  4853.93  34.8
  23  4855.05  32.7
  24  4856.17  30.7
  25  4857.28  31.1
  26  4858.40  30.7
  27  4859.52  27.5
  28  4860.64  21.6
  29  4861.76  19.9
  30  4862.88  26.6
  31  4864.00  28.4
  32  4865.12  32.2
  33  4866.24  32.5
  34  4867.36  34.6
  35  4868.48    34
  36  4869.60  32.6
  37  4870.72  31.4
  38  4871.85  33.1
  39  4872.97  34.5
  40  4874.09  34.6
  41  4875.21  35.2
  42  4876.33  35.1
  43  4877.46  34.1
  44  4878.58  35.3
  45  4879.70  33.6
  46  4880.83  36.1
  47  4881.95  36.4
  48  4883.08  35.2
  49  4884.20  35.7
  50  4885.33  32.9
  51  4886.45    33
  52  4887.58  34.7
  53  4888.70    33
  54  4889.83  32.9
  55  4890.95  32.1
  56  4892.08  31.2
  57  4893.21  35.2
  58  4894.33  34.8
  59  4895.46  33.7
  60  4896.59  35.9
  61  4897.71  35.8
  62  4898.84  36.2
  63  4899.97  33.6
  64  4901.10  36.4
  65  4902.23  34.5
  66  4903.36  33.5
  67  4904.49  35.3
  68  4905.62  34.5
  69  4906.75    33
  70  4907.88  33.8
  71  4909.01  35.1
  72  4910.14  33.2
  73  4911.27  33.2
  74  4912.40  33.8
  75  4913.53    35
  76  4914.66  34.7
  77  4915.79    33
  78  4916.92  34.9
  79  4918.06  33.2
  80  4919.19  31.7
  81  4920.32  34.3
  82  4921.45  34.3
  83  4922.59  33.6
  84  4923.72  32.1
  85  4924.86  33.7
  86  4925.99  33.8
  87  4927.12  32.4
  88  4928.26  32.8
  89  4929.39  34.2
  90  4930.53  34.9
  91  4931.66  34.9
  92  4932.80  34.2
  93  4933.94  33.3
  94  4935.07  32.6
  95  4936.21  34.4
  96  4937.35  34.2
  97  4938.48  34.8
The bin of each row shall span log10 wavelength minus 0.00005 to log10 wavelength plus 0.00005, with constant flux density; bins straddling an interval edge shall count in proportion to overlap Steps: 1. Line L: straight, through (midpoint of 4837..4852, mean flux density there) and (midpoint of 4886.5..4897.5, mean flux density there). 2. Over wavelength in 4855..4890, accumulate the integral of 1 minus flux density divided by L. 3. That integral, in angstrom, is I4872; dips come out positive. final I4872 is 1.93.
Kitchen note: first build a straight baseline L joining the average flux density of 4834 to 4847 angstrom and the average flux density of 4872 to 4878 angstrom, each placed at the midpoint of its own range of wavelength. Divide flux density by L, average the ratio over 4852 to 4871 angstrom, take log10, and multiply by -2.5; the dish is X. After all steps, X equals 0.14 mag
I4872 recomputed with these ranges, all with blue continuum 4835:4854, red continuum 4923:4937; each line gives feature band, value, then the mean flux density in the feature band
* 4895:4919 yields -0.29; 34.4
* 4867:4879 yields 0.15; 34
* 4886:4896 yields 0.23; 33.4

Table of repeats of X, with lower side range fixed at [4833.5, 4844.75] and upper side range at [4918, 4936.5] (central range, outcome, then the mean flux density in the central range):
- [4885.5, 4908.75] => 0.00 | 34.1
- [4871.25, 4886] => -0.01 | 34.7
